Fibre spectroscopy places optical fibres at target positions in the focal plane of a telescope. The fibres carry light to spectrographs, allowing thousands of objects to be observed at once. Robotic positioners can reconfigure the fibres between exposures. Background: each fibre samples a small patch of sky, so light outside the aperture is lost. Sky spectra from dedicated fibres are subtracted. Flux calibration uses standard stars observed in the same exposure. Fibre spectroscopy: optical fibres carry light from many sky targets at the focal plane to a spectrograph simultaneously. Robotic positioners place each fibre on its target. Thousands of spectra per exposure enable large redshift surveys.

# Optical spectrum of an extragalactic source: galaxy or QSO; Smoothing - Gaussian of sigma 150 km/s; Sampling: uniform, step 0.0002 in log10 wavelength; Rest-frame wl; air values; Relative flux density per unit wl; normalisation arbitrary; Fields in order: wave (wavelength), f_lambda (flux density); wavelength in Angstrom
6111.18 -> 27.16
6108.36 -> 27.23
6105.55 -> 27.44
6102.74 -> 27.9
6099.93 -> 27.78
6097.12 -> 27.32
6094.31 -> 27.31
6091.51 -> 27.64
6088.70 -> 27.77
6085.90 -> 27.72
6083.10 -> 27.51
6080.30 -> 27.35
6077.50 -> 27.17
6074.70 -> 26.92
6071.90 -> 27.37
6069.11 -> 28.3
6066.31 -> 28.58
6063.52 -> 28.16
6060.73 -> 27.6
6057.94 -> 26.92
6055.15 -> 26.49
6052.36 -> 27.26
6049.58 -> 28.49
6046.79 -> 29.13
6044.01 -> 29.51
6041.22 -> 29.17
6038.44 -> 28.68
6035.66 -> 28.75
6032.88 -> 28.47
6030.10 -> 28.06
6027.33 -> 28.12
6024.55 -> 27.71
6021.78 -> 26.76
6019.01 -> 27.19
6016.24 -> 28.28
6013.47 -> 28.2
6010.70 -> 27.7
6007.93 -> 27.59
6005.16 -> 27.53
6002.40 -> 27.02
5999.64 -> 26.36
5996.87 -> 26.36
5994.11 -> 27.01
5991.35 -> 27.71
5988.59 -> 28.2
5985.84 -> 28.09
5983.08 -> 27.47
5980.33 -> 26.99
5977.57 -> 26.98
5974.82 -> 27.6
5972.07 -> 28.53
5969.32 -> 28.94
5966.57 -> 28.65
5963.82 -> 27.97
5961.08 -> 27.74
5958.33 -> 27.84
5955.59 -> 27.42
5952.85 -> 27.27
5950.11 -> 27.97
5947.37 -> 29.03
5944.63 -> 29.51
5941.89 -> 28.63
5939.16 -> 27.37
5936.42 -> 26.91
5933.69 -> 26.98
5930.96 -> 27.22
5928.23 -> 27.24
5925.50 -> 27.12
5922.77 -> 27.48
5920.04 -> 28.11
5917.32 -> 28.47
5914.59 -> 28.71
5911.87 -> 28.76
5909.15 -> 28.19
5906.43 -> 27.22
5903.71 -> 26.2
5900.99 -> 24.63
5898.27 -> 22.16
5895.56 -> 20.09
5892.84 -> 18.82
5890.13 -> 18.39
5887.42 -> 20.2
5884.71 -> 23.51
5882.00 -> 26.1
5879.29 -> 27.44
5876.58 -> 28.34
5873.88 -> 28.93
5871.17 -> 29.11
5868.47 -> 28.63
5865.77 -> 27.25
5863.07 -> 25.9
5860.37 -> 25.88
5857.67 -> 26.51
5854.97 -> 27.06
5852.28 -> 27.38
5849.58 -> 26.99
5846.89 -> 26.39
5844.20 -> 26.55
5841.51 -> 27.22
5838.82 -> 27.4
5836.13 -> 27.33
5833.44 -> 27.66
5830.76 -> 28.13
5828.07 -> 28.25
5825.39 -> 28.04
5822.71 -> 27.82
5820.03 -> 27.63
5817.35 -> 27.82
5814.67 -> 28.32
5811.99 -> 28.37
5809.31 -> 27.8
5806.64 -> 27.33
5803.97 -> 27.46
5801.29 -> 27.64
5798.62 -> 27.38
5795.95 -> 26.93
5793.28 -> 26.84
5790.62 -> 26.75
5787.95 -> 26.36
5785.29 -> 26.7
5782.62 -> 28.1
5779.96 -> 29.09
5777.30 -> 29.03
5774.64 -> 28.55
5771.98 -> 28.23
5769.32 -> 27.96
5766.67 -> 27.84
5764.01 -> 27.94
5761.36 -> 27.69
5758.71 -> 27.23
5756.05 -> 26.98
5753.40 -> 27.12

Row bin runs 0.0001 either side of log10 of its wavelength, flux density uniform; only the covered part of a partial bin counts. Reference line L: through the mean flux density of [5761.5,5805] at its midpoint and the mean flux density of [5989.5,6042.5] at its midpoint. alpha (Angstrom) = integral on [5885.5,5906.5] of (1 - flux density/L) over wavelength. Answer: 4.4 Angstrom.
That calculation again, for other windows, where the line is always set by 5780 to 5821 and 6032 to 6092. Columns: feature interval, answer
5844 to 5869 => 0.7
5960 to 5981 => -0.1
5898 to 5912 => 0.7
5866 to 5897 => 3.4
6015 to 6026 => 0.2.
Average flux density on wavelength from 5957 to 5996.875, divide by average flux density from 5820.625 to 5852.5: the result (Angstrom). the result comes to 1.0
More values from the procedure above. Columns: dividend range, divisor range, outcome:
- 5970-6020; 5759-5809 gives 0.99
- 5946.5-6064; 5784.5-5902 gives 1.05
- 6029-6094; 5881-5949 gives 1.08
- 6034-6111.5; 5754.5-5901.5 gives 1.04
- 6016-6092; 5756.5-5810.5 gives 1.01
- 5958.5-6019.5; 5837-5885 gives 1.02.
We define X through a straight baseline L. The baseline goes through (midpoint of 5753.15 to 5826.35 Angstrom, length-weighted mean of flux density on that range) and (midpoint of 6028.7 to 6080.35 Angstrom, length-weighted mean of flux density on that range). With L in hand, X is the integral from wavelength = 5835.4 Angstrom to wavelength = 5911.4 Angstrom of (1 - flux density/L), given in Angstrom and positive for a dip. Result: 5.6 Angstrom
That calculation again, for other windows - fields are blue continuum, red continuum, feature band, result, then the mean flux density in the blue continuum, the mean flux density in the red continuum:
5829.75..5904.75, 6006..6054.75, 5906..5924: -1.21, 25.7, 28.1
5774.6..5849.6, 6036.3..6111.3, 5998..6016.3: 0.19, 27.6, 27.8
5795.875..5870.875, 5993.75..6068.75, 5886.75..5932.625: 3.75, 27.4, 27.8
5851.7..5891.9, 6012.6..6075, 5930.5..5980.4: -1.76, 25.9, 28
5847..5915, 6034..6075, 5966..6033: -0.72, 25.7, 28.1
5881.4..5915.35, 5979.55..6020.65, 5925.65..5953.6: -2.67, 24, 27.5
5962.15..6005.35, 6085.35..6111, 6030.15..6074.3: -0.96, 27.6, 27.5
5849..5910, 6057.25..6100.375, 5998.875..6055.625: -1.98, 25.4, 27.6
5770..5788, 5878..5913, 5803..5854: -2.38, 28.1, 23.9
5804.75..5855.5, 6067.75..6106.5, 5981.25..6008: 0.22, 27.6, 27.5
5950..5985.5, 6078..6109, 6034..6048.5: -0.72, 27.8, 27.5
